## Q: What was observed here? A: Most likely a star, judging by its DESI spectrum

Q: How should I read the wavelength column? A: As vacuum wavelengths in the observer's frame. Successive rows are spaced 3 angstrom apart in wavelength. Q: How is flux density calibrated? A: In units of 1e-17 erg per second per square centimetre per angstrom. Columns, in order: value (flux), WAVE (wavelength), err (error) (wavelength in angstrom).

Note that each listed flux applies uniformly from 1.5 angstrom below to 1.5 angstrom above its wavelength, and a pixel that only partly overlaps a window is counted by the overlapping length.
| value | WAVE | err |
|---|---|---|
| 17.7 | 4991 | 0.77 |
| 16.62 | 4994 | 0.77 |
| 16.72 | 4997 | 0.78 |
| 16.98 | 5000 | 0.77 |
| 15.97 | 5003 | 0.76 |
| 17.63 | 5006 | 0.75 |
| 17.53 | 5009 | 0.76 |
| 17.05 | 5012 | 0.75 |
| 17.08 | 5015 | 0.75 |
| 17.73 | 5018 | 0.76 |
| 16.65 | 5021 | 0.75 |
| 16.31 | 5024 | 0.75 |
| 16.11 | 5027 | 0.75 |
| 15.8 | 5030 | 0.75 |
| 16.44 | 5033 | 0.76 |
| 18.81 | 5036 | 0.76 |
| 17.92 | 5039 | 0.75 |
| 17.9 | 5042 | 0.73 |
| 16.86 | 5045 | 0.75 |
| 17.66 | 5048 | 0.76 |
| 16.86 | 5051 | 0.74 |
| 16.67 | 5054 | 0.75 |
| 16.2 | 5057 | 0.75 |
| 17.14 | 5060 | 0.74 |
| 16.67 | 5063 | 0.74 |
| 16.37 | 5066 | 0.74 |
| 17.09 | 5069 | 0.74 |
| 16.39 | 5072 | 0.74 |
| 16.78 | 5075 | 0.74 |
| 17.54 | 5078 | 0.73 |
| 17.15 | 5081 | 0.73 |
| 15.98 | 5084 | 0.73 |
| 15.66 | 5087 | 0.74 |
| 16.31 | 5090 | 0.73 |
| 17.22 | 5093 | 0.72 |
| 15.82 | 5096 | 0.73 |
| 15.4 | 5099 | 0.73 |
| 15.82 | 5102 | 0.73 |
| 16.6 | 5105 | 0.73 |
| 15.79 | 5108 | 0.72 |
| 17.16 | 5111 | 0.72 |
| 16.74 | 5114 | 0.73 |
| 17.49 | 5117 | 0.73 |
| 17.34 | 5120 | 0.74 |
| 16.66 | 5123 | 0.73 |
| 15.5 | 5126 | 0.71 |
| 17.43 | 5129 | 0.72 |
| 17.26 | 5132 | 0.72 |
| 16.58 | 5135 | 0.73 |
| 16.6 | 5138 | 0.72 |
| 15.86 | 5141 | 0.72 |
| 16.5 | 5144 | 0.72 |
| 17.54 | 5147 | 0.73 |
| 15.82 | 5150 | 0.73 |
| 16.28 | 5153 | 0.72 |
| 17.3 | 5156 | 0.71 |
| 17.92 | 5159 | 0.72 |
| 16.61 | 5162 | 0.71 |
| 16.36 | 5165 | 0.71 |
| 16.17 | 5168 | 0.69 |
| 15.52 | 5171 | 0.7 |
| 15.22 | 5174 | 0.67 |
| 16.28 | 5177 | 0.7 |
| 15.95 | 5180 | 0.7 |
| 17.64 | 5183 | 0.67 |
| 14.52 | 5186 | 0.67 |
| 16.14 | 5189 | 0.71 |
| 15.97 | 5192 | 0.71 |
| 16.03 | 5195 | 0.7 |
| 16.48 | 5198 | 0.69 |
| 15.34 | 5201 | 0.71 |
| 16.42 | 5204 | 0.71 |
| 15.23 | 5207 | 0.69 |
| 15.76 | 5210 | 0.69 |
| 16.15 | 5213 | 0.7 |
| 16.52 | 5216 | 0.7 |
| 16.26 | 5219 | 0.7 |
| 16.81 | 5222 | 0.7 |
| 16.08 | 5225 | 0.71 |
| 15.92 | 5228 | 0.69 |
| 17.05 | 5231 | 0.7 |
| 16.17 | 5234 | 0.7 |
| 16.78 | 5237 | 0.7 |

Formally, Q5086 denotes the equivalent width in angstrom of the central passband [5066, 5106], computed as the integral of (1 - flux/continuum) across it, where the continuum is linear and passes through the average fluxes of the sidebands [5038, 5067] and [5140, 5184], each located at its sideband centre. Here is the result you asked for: 1.0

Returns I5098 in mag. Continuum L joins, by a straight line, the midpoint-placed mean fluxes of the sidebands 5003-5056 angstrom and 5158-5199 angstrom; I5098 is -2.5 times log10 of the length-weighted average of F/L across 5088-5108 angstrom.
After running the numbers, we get 0.034 mag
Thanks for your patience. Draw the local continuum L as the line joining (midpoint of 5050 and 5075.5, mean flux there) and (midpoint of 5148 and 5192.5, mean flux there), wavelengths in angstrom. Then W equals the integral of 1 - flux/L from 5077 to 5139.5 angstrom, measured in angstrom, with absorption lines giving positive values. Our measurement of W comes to -0.24 angstrom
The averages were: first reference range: 16.7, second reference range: 16.3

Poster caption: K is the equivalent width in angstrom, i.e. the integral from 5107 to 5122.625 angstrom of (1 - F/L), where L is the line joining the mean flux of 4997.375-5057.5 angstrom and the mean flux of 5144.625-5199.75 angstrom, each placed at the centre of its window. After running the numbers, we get -0.3 angstrom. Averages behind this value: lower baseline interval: 17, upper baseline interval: 16.3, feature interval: 16.9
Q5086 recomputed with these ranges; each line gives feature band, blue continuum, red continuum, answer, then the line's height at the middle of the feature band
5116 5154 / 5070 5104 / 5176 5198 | -1.0 angstrom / 16.2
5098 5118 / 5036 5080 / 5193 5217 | 0.3 angstrom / 16.7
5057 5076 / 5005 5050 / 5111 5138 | 0.4 angstrom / 17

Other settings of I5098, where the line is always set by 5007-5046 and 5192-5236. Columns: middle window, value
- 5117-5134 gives -0.018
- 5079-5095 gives 0.021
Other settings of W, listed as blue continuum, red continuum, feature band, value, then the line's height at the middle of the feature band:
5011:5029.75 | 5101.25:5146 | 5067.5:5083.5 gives -0.22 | 16.7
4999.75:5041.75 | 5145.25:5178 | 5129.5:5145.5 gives -0.06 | 16.6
